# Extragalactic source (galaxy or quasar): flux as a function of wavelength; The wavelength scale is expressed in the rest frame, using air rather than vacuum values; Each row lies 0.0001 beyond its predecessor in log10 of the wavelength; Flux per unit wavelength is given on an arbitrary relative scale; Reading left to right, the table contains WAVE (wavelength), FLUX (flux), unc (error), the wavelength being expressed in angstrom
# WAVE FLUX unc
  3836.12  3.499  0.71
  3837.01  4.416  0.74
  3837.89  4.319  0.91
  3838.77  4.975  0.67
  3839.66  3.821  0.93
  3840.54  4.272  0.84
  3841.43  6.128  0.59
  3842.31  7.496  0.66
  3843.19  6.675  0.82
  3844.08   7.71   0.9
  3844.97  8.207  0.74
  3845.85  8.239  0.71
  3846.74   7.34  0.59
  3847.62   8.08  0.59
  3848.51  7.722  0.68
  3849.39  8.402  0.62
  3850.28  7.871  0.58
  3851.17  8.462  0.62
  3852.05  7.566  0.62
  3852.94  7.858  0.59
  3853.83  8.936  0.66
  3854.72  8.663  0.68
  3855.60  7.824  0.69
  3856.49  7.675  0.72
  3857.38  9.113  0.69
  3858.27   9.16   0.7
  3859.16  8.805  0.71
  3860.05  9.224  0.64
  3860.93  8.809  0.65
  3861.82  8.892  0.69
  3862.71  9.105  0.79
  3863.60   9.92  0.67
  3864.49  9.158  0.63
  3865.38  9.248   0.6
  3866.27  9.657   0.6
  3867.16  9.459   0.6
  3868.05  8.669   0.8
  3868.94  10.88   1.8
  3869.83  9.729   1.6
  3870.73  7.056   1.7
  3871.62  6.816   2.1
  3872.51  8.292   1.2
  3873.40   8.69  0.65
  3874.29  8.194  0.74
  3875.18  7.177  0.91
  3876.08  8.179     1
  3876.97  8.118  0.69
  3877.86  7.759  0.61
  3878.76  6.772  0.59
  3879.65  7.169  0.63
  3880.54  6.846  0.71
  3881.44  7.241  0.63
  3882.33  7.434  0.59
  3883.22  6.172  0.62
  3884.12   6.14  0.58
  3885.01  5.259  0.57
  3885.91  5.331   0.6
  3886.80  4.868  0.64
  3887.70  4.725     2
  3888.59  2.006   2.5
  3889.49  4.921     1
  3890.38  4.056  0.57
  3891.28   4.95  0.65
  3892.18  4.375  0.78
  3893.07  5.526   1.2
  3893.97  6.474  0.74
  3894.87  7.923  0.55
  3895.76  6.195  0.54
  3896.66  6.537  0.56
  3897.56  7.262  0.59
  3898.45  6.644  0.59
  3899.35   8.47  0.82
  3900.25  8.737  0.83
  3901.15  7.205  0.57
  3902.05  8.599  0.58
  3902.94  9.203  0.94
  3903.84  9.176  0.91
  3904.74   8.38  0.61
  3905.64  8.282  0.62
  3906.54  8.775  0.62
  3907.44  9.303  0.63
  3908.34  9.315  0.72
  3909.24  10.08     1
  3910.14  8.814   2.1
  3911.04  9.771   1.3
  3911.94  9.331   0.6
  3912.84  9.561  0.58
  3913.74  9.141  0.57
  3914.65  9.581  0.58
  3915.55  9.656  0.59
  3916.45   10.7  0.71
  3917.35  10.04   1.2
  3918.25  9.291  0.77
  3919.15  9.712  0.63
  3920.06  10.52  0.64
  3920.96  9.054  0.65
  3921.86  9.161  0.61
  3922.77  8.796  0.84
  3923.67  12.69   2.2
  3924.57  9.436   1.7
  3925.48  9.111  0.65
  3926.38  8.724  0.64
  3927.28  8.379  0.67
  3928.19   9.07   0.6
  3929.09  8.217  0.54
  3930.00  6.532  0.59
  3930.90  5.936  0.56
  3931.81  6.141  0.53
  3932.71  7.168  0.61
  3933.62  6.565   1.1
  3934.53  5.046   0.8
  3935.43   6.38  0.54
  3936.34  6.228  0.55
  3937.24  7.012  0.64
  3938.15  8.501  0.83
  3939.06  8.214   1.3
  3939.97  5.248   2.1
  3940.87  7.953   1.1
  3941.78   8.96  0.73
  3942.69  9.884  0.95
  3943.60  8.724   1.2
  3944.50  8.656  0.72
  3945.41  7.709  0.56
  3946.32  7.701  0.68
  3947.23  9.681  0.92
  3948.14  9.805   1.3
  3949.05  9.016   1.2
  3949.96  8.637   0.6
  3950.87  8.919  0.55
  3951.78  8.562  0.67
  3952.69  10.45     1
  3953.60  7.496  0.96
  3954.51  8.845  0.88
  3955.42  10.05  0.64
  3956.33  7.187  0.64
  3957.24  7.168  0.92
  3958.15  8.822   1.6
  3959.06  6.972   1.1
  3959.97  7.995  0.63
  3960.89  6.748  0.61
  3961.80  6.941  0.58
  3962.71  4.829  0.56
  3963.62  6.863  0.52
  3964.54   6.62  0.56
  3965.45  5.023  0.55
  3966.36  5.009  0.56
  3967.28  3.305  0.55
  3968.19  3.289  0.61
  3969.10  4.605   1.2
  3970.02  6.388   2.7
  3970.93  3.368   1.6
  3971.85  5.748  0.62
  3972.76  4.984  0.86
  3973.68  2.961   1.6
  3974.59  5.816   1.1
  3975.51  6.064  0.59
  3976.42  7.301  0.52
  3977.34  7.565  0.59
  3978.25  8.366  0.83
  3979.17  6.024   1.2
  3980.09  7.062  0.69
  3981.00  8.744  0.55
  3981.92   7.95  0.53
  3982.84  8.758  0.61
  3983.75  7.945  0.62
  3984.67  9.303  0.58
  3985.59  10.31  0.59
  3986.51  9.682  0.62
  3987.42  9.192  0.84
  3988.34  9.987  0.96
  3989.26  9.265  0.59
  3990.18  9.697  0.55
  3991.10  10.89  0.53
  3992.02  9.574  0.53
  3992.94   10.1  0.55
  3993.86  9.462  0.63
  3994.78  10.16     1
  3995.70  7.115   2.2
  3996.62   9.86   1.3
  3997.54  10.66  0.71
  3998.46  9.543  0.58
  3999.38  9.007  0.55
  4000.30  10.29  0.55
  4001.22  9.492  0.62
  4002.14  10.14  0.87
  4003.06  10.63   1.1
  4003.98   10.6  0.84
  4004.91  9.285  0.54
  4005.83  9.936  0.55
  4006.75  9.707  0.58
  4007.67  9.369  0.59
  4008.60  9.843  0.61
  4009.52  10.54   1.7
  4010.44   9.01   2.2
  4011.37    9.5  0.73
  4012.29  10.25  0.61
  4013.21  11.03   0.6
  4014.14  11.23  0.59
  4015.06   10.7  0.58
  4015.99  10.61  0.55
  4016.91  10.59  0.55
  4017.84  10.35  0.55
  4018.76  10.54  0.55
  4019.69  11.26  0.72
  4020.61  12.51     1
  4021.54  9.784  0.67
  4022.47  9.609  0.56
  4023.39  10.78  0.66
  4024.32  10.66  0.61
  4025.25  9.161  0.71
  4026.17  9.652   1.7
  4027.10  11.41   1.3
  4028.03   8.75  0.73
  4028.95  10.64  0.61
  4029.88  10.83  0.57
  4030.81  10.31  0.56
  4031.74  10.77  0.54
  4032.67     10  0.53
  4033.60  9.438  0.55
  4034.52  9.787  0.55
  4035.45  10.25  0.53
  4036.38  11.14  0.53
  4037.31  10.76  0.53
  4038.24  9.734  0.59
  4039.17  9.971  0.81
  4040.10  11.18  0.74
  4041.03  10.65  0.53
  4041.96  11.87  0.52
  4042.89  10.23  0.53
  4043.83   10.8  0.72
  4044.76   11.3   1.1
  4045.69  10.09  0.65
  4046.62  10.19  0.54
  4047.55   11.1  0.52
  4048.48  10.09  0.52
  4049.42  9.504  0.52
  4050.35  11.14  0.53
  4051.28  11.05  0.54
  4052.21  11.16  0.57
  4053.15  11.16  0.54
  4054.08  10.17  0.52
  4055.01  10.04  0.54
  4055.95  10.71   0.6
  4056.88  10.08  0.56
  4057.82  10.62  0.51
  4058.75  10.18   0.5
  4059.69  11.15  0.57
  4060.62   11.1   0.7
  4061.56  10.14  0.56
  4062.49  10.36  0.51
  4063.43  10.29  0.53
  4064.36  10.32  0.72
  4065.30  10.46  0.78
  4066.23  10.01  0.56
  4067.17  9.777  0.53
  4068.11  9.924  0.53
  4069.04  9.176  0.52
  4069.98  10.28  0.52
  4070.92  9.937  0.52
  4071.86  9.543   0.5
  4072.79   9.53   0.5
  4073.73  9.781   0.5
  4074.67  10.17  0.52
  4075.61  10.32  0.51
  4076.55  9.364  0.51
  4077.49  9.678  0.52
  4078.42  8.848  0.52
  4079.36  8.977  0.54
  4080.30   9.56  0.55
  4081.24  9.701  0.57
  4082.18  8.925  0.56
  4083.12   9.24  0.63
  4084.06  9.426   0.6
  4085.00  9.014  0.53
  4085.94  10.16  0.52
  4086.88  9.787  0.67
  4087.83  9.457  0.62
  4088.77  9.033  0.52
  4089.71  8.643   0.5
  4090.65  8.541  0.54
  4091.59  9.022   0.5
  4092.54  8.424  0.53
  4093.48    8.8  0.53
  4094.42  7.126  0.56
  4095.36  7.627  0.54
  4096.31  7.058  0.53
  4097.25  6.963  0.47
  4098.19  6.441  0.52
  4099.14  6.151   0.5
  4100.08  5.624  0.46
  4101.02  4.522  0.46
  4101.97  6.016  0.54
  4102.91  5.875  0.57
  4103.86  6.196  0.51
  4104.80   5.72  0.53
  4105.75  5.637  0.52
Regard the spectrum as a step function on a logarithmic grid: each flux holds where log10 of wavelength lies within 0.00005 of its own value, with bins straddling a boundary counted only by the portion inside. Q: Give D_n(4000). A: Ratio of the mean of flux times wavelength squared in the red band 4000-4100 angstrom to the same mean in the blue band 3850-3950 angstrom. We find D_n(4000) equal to 1.3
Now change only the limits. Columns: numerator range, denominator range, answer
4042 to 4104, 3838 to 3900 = 1.41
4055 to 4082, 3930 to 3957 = 1.34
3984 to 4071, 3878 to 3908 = 1.63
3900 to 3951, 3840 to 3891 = 1.17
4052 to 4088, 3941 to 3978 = 1.48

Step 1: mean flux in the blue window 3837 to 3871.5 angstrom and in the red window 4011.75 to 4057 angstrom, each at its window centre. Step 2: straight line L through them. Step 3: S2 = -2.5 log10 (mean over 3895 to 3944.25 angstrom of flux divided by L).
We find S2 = 0.06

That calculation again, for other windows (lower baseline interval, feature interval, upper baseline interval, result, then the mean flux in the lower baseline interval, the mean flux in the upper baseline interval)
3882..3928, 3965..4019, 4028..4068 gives 0.119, 7.93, 10.5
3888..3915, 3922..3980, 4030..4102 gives 0.122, 7.6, 9.63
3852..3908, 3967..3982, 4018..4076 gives 0.494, 7.61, 10.4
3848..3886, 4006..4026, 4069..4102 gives -0.211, 8.15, 8.66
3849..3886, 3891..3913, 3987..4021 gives 0.090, 8.16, 10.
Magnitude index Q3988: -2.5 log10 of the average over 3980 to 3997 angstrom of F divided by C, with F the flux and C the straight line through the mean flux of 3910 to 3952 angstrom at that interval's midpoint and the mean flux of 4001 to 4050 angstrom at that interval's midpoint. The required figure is 0.04 mag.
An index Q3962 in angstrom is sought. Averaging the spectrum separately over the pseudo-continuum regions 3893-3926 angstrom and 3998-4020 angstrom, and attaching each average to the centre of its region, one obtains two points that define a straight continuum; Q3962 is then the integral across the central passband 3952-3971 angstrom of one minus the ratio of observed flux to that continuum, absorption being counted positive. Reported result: 5.7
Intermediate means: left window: 8.86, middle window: 6.66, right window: 10.1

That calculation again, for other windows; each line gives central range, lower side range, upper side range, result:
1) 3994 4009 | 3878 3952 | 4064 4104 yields -2.6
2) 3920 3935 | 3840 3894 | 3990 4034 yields 0.6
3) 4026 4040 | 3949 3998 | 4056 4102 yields -2.9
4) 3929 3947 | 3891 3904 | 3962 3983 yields -2.5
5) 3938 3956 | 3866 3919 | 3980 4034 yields 0.3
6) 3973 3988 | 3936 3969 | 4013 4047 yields 1.7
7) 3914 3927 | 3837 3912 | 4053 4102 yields -2.9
